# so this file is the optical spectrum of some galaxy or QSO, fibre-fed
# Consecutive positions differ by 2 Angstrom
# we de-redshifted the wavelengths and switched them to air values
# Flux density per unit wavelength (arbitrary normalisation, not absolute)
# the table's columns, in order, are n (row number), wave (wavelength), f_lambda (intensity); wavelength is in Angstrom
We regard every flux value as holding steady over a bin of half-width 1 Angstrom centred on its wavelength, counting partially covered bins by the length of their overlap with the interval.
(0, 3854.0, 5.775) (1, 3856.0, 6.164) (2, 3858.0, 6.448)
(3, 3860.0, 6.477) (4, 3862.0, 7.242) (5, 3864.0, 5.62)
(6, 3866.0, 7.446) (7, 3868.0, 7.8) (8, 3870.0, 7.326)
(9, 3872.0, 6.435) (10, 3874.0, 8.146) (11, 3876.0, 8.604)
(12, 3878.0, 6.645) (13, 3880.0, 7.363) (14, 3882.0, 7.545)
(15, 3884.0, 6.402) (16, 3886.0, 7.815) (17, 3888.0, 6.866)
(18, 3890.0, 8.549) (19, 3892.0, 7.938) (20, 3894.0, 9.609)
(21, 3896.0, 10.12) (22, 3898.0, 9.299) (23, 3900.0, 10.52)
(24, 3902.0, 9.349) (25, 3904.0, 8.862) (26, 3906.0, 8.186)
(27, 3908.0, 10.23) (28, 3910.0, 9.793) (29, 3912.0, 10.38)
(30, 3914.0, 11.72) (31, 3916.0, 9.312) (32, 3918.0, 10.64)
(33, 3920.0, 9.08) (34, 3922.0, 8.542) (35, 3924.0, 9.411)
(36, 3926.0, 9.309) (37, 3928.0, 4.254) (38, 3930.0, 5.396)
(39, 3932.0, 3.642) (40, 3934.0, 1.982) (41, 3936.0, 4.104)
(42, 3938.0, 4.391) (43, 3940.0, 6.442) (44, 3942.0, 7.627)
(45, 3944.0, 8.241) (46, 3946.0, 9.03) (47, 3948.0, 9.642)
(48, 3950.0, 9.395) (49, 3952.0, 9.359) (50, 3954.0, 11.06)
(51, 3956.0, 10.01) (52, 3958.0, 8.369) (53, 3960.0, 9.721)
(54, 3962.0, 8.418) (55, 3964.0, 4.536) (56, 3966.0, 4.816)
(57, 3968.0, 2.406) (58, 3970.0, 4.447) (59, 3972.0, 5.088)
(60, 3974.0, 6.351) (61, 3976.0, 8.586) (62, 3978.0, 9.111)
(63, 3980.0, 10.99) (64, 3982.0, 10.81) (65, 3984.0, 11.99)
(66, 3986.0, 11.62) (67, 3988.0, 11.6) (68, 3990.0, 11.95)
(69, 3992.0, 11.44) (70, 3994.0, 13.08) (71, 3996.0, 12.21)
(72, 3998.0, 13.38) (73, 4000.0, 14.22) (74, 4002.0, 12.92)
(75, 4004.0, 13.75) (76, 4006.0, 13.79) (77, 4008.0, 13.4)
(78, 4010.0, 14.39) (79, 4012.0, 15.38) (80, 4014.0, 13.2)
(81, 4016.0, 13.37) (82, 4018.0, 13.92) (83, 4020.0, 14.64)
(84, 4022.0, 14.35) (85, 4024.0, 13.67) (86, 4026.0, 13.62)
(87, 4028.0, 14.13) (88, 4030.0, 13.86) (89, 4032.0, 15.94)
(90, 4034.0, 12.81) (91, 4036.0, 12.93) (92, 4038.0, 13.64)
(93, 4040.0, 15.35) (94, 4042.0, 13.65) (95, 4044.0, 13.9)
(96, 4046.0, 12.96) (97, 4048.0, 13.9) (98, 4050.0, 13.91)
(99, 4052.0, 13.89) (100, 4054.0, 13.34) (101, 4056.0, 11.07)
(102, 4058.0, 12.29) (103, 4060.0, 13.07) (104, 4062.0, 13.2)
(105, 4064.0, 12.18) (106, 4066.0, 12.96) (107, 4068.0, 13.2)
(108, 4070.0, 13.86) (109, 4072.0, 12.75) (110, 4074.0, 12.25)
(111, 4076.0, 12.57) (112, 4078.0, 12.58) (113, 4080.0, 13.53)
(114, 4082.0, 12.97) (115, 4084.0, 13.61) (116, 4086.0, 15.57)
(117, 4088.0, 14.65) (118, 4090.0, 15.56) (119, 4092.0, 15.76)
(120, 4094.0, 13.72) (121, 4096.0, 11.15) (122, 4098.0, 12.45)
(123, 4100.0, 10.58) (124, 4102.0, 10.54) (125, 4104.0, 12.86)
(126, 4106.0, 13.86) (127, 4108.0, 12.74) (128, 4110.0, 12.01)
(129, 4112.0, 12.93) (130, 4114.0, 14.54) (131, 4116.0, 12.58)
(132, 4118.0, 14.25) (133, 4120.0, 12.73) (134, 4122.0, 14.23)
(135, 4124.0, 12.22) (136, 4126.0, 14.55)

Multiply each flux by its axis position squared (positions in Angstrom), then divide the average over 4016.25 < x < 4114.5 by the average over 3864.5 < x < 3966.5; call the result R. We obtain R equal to 1.8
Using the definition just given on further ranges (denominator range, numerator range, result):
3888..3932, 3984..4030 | 1.58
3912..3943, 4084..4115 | 2.02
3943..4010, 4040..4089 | 1.39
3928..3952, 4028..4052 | 2.28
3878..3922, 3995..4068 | 1.62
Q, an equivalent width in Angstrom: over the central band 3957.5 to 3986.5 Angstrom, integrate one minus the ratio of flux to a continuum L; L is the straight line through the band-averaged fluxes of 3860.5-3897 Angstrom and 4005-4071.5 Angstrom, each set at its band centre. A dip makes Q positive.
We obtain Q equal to 8.9 Angstrom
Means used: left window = 7.62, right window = 13.6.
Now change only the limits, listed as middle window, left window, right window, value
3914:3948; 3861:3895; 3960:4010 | 6.1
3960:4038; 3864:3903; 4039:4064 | 2.0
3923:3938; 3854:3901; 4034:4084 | 6.2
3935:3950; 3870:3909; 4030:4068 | 4.2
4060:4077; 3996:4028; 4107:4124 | 0.8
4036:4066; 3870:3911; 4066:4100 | -1.7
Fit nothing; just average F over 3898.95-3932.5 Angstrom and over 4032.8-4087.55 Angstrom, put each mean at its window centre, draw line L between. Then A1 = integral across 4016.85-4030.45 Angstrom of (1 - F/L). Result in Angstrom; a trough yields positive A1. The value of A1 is -2.1 Angstrom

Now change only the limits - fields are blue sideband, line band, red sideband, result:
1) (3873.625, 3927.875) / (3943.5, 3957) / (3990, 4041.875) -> 1.7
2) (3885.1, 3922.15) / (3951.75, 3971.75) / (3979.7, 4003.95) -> 7.2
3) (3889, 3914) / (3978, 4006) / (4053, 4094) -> -1.7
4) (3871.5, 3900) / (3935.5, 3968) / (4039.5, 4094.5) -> 7.5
